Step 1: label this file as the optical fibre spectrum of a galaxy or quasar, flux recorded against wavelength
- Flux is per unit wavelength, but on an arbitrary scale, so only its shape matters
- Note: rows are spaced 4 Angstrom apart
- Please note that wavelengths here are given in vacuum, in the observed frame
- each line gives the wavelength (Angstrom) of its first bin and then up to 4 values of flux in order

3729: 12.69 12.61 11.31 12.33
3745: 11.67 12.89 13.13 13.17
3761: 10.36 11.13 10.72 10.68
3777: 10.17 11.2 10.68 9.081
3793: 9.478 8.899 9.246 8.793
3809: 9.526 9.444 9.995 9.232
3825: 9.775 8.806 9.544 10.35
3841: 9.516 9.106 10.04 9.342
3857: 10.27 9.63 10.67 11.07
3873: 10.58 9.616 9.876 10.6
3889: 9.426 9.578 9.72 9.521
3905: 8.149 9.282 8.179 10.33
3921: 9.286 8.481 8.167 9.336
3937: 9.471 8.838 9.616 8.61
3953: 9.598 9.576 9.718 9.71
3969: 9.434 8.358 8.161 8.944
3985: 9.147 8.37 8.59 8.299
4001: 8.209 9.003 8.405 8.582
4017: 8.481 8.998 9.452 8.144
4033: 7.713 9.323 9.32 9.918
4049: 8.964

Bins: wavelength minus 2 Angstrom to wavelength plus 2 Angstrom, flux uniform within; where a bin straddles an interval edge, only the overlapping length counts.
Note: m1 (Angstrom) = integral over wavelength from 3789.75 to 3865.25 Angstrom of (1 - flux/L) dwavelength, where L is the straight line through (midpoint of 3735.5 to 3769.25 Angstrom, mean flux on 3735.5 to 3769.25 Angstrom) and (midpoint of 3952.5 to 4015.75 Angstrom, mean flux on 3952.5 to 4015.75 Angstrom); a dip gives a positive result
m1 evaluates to 9.60 Angstrom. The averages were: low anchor 11.9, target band 9.53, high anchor 8.86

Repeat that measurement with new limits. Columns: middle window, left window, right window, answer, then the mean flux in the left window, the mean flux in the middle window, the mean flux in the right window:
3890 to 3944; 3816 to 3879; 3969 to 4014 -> 0.7 Angstrom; 9.84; 9.12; 8.59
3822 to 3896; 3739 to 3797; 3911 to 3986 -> 1.6 Angstrom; 11.1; 9.87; 9.1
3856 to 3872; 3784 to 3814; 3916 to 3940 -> -2.1 Angstrom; 9.35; 10.4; 9.12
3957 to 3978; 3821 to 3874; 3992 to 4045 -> -0.3 Angstrom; 9.86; 9.17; 8.7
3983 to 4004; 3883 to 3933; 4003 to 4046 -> 0.9 Angstrom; 9.23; 8.55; 8.82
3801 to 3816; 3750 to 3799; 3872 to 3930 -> 1.6 Angstrom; 10.8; 9.3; 9.39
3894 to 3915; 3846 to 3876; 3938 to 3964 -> 1.7 Angstrom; 10.2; 9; 9.35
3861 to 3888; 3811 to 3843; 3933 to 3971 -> -2.3 Angstrom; 9.58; 10.3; 9.39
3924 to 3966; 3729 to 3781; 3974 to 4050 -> 1.3 Angstrom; 11.7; 9.2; 8.73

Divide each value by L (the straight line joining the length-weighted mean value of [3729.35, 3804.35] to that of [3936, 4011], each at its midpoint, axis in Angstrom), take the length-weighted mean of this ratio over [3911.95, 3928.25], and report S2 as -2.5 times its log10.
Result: 0.051 mag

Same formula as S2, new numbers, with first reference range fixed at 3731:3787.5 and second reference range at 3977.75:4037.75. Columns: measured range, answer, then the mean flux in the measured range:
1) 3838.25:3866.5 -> 0.070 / 9.8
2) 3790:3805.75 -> 0.212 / 9.13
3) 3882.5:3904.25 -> 0.032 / 9.68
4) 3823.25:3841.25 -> 0.116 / 9.6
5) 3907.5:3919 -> 0.054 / 9.26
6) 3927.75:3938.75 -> 0.054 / 9.04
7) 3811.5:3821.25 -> 0.133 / 9.62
